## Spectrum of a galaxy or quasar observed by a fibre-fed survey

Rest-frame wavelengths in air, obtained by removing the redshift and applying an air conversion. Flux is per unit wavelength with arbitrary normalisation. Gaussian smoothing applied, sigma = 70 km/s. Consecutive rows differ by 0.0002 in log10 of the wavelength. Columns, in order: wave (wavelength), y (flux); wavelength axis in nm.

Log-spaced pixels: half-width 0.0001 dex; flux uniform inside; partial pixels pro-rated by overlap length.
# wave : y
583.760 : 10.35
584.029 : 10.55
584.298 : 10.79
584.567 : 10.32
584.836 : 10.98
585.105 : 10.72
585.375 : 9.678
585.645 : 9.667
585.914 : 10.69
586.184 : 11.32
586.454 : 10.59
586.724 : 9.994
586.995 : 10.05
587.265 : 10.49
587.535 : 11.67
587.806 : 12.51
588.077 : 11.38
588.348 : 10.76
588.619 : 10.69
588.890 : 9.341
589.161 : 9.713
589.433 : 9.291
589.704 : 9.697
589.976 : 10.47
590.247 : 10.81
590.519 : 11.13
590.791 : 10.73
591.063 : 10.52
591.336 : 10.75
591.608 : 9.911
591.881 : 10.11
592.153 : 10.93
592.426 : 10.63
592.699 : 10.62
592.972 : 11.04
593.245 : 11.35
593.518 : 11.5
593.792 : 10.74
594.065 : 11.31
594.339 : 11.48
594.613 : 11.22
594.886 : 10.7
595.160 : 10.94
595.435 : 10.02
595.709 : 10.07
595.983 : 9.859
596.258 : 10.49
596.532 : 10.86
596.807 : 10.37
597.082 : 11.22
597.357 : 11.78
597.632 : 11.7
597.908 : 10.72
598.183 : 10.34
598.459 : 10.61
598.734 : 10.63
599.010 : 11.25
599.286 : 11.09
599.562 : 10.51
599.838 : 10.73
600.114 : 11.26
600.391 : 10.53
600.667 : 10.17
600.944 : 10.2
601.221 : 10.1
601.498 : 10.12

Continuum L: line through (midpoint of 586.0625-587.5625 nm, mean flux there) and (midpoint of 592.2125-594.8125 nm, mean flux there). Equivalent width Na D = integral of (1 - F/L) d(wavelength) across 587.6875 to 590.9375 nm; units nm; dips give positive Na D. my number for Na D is 0.076 nm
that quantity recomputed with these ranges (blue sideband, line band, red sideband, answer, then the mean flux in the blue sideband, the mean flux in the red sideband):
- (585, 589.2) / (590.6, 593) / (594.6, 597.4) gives 0.01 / 10.6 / 10.6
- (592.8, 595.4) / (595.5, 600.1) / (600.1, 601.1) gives -0.02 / 11.1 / 10.4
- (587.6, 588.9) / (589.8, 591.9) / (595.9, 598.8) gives 0.09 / 11.1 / 10.8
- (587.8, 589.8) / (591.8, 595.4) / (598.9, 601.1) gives -0.16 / 10.3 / 10.7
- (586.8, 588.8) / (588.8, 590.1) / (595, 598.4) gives 0.15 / 11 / 10.7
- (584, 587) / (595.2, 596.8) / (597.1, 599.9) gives 0.08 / 10.5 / 11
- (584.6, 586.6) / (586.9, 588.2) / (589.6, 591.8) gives -0.09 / 10.5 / 10.5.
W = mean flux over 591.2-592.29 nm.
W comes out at 10.4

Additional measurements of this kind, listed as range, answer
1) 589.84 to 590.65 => 10.8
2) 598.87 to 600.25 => 11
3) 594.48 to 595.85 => 10.6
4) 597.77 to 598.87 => 10.6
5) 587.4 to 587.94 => 12.1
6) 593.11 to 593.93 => 11.2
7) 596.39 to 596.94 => 10.6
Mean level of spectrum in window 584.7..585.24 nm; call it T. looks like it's 10.9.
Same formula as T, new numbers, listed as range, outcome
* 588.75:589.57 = 9.46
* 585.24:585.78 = 9.68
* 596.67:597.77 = 11.3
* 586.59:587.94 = 10.9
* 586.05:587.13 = 10.5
